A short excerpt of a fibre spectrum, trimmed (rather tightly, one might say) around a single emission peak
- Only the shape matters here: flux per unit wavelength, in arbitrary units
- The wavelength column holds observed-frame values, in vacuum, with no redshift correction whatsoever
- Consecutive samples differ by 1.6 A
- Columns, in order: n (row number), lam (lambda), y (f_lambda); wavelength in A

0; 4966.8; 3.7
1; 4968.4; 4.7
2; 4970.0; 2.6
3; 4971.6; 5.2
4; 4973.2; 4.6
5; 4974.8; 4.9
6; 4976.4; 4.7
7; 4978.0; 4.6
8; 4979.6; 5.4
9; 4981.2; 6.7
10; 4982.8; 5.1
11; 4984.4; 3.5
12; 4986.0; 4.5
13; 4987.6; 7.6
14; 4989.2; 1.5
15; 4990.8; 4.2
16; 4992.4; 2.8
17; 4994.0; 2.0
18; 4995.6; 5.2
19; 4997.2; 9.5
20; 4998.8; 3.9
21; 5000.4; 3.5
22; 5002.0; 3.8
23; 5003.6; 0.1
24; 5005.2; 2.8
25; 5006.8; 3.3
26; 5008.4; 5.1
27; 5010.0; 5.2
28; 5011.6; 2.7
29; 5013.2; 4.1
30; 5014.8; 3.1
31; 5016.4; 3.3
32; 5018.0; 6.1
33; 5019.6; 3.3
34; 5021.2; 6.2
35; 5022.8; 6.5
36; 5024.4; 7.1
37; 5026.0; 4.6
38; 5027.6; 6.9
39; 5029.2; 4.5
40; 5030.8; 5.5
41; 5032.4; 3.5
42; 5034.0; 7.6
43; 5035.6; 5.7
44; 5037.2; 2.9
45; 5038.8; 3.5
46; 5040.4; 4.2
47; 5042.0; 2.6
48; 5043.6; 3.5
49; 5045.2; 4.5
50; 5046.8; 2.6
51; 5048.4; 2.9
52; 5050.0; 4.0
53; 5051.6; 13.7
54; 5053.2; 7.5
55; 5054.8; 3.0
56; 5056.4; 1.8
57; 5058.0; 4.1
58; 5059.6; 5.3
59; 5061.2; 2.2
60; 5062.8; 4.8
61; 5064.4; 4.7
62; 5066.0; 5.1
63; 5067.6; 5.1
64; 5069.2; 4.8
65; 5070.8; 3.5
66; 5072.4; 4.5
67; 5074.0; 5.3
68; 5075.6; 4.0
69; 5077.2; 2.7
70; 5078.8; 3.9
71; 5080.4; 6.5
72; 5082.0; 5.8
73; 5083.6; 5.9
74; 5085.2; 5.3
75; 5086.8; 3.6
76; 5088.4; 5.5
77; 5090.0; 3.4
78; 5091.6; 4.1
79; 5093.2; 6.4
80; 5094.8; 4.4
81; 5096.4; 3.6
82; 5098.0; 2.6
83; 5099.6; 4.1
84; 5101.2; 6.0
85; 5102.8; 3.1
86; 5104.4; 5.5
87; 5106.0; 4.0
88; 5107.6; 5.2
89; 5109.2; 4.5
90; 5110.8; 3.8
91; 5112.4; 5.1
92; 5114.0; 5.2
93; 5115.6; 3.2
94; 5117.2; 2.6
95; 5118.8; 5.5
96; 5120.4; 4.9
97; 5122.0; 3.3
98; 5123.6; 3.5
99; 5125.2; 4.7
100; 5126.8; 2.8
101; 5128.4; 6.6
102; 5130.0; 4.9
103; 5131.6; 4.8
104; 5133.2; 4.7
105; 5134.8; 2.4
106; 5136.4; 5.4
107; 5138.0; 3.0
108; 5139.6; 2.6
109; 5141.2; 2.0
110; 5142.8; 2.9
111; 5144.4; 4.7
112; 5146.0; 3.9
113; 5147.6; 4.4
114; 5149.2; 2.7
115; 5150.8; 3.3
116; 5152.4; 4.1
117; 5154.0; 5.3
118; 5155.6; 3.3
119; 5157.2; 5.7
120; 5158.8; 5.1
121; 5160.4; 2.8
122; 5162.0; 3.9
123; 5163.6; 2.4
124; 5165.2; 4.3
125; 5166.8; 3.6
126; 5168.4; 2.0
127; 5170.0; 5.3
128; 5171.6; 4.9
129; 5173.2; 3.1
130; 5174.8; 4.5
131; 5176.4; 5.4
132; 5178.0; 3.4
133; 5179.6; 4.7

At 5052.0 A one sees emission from H-gamma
